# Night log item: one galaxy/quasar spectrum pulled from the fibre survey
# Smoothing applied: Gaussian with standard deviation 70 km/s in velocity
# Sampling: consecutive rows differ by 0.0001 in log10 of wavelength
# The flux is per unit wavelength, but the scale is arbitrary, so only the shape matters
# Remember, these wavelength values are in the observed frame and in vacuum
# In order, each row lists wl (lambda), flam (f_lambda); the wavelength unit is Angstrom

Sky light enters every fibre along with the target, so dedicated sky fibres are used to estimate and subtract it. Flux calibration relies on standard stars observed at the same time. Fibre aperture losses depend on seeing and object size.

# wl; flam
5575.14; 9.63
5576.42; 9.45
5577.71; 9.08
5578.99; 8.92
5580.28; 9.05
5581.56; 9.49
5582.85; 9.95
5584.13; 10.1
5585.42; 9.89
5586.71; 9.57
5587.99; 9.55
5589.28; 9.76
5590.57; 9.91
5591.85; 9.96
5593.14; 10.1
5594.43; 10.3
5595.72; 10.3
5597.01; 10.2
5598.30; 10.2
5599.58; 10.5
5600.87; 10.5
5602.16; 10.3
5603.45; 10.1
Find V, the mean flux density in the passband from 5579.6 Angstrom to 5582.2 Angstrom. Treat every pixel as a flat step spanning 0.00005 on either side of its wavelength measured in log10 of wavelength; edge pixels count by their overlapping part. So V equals 9.26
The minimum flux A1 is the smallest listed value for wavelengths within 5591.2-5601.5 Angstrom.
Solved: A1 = 9.96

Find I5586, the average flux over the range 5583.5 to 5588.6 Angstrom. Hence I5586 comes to 9.78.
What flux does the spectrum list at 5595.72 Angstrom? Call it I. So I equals 10.3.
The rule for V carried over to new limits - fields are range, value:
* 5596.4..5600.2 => 10.3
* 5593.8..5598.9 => 10.2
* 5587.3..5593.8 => 9.86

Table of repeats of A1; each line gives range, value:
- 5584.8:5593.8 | 9.55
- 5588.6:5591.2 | 9.76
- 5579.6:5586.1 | 9.05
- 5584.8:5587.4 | 9.57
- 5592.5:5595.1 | 10.1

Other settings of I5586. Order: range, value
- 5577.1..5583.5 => 9.31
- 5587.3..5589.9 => 9.66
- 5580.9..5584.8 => 9.85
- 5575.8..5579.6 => 9.15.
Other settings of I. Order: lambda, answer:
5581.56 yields 9.49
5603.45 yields 10.1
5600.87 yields 10.5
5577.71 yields 9.08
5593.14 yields 10.1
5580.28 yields 9.05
